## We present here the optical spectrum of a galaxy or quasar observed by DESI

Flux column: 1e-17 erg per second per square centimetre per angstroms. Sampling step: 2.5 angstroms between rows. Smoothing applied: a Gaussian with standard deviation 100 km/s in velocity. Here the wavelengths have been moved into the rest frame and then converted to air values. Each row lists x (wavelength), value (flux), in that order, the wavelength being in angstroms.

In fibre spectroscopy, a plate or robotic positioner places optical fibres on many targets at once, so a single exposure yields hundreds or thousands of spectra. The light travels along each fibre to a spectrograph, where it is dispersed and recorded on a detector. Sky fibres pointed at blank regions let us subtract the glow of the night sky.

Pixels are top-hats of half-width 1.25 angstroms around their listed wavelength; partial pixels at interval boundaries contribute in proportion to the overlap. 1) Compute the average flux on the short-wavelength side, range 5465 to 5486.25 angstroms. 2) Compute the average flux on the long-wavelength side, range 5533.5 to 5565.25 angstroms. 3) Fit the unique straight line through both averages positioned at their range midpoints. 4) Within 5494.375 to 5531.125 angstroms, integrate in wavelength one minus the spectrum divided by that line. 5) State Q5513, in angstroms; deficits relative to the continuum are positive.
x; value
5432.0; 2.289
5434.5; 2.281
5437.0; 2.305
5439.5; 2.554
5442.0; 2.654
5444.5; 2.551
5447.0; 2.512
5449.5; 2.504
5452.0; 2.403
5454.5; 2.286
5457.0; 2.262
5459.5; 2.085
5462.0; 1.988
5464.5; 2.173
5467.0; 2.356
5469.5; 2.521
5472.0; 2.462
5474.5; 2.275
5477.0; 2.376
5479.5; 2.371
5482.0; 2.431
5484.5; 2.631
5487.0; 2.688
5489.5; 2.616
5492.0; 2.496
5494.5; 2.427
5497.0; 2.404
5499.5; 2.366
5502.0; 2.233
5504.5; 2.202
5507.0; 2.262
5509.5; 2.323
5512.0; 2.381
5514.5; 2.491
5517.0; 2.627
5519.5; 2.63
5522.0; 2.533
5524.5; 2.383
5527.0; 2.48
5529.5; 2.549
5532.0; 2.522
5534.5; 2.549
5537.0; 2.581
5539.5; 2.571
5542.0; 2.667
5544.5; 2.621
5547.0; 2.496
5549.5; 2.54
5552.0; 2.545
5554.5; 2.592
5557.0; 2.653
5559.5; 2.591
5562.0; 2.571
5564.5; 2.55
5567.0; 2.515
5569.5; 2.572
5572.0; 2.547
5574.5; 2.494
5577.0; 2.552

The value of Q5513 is 1.2 angstroms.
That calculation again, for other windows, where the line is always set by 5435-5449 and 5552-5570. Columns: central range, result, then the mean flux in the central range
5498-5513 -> 1.5 angstroms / 2.29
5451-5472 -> 2.0 angstroms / 2.27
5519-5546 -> 0.1 angstroms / 2.55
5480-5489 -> -0.1 angstroms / 2.57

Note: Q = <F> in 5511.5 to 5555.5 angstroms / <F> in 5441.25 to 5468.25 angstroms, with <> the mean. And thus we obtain 1.09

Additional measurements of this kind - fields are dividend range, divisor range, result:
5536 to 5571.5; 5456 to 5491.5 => 1.08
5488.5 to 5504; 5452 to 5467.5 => 1.10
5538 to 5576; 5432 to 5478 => 1.09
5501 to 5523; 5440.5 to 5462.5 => 1.01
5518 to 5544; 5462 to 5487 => 1.07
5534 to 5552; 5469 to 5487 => 1.05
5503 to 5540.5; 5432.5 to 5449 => 1.00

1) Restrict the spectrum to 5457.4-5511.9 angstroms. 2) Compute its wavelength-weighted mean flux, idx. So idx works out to 2.36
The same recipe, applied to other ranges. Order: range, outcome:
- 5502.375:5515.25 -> 2.32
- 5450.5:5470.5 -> 2.26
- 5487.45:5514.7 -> 2.39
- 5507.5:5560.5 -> 2.54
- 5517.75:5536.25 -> 2.53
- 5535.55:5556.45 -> 2.58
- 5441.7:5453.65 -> 2.51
